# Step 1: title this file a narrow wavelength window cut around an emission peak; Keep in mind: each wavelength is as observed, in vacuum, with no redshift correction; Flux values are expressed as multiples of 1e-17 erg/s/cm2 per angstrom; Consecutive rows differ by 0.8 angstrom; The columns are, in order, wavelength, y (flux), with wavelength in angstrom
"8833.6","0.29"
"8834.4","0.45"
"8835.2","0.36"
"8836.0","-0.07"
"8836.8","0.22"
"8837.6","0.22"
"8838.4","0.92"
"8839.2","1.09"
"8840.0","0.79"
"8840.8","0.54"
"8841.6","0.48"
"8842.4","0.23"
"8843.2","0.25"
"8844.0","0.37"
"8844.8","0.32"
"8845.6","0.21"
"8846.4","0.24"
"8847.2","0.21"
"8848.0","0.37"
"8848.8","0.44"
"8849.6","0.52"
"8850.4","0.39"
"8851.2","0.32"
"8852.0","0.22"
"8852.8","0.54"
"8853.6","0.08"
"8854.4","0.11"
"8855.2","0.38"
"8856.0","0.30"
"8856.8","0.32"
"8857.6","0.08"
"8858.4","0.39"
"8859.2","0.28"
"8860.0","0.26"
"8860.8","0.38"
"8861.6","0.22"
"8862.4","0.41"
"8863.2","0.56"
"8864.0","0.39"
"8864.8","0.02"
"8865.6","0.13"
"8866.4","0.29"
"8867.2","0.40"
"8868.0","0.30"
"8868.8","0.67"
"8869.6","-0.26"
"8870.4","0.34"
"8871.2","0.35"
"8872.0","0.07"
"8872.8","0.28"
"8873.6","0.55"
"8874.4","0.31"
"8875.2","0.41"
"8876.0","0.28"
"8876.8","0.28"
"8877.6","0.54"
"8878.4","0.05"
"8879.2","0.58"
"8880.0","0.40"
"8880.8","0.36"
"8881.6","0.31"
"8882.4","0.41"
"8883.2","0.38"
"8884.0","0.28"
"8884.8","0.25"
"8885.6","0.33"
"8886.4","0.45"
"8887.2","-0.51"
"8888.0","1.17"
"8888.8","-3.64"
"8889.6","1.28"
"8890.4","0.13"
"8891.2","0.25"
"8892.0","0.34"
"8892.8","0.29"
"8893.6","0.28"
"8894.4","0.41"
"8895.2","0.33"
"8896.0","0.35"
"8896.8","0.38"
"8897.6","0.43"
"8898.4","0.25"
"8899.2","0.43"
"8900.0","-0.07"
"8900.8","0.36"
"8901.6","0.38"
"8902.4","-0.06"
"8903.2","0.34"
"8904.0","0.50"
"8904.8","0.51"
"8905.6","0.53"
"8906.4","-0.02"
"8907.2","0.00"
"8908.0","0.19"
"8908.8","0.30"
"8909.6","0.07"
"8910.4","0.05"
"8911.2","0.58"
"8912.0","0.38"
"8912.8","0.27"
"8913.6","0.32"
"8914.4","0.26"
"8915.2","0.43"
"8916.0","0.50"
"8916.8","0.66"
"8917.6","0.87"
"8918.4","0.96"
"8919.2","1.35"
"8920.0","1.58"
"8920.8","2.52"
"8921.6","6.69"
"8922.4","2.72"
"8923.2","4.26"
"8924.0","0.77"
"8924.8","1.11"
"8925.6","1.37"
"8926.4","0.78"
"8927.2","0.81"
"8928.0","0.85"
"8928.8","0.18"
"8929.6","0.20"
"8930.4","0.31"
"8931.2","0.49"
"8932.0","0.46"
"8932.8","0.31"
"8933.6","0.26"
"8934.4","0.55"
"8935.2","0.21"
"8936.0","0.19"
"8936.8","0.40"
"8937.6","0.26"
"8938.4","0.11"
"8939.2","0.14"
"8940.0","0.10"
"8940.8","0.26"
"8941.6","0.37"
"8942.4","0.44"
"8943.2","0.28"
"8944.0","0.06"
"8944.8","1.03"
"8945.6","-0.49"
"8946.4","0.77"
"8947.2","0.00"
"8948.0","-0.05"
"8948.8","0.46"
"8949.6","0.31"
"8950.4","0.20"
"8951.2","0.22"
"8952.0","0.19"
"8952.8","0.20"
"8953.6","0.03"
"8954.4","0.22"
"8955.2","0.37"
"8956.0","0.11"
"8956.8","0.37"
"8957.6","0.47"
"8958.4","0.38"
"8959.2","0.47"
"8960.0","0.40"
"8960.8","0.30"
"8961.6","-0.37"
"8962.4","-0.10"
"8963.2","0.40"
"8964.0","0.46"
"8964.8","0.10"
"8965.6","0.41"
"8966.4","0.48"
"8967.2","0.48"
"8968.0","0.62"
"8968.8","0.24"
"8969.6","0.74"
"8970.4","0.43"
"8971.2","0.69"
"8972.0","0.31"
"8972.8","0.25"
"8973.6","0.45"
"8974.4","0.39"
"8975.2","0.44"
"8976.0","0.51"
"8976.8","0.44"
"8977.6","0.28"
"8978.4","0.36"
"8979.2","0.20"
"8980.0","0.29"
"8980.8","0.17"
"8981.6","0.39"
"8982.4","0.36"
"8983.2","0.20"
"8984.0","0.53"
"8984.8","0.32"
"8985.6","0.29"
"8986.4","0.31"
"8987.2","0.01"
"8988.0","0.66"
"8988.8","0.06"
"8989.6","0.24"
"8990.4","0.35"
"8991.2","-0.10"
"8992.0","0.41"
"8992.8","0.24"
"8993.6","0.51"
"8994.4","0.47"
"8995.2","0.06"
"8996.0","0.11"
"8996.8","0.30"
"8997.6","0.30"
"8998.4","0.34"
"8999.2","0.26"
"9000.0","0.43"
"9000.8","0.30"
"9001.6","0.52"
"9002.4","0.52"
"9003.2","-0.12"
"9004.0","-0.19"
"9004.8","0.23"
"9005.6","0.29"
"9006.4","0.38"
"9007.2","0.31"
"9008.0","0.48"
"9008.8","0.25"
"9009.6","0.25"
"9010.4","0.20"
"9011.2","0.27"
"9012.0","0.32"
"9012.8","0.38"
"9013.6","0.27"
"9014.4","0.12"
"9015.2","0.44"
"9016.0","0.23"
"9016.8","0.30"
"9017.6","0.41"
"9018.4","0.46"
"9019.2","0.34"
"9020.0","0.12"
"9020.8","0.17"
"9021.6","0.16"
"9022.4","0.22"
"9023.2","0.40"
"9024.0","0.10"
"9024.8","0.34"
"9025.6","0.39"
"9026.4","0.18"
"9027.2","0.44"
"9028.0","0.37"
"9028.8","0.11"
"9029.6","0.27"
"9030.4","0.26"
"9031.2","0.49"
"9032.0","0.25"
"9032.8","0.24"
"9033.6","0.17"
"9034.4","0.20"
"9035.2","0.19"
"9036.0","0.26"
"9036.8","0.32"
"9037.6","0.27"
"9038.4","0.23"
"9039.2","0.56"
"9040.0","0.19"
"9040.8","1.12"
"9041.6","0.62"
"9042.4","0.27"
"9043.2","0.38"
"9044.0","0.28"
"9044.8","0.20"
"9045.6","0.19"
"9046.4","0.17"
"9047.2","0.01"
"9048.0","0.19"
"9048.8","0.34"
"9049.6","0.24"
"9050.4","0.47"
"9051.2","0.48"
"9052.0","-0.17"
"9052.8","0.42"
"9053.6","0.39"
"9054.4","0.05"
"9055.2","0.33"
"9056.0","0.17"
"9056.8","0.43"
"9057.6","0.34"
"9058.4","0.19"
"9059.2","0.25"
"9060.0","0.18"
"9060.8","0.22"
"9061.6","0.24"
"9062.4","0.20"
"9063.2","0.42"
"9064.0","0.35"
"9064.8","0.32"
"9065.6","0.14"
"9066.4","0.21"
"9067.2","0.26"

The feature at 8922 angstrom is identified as H-gamma 4340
